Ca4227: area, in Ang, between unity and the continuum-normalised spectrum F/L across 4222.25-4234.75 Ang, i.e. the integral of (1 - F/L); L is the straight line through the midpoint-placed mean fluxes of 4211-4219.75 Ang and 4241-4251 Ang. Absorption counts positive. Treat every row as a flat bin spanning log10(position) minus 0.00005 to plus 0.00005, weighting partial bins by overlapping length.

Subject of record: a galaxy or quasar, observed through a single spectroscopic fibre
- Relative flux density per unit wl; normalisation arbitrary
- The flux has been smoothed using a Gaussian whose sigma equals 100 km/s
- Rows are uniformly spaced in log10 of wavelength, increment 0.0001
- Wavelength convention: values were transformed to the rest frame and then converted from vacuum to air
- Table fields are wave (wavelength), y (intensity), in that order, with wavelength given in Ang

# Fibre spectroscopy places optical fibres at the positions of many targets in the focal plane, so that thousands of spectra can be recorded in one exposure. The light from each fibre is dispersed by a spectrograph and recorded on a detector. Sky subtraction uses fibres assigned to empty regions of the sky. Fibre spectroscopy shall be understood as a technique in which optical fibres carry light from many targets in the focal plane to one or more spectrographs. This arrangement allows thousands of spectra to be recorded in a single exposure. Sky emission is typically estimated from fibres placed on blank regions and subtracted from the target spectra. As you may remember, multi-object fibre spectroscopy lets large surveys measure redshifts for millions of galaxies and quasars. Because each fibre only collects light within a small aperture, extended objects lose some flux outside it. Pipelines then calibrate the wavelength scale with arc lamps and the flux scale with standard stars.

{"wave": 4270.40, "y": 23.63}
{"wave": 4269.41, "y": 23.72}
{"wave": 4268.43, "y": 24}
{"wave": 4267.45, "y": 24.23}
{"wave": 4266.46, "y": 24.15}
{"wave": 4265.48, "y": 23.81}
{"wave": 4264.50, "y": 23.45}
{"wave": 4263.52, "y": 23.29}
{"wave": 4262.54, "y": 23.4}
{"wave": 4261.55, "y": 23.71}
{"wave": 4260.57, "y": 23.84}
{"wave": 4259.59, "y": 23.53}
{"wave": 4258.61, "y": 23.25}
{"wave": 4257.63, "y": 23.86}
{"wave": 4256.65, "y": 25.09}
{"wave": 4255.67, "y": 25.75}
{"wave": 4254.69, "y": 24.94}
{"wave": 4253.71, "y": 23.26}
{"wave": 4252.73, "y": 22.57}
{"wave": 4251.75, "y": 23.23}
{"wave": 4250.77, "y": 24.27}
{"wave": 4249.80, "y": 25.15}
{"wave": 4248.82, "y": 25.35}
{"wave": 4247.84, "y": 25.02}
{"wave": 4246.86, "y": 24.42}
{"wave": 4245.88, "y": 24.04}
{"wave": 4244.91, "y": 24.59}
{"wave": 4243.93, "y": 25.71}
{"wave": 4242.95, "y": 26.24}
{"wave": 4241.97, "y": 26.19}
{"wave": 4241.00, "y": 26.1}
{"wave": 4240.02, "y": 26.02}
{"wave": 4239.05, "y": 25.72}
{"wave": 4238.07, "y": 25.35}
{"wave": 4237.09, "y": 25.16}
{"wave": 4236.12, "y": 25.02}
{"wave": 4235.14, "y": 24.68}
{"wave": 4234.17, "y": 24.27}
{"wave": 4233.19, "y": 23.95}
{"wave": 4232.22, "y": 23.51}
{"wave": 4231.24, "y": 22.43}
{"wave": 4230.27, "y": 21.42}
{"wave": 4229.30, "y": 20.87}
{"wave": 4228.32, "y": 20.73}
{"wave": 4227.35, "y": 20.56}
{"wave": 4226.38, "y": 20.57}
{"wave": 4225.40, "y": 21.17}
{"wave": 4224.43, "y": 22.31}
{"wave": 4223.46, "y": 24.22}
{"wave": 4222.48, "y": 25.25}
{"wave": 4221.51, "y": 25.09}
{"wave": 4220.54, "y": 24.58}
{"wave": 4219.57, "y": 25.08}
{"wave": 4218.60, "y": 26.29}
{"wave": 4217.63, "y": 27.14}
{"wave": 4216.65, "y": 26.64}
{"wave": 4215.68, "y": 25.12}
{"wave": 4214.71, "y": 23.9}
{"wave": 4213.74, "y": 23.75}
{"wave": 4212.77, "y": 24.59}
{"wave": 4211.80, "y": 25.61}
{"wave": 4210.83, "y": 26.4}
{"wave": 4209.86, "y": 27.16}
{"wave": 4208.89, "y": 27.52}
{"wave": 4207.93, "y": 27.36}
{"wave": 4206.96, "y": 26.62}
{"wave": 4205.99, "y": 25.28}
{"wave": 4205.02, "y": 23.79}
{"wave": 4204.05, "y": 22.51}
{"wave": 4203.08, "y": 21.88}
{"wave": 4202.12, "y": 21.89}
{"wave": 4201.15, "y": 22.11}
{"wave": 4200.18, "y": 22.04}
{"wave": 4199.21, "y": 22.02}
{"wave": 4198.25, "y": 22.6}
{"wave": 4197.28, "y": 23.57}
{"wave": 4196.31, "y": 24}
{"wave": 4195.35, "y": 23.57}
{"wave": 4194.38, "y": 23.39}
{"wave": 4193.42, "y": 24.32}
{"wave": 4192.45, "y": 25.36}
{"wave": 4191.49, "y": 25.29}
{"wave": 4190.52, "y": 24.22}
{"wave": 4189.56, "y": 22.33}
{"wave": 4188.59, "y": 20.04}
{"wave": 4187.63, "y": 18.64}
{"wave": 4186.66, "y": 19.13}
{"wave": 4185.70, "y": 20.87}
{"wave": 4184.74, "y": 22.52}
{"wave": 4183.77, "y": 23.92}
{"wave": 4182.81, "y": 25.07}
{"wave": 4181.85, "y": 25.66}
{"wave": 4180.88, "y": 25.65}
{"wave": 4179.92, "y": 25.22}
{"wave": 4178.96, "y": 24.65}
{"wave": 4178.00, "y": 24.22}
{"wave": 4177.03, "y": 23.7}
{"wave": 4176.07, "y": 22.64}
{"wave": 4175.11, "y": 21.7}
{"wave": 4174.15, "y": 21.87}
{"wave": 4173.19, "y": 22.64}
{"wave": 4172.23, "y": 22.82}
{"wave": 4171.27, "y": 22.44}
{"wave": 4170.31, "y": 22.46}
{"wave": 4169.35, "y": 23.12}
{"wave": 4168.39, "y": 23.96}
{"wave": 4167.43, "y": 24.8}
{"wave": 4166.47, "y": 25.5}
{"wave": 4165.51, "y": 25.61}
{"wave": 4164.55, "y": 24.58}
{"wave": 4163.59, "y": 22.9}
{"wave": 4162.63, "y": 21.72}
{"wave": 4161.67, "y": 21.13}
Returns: 1.4 Ang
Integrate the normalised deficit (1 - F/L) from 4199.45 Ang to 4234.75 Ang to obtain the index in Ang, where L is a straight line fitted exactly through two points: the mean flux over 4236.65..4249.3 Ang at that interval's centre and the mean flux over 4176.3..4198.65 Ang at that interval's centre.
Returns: 0.6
